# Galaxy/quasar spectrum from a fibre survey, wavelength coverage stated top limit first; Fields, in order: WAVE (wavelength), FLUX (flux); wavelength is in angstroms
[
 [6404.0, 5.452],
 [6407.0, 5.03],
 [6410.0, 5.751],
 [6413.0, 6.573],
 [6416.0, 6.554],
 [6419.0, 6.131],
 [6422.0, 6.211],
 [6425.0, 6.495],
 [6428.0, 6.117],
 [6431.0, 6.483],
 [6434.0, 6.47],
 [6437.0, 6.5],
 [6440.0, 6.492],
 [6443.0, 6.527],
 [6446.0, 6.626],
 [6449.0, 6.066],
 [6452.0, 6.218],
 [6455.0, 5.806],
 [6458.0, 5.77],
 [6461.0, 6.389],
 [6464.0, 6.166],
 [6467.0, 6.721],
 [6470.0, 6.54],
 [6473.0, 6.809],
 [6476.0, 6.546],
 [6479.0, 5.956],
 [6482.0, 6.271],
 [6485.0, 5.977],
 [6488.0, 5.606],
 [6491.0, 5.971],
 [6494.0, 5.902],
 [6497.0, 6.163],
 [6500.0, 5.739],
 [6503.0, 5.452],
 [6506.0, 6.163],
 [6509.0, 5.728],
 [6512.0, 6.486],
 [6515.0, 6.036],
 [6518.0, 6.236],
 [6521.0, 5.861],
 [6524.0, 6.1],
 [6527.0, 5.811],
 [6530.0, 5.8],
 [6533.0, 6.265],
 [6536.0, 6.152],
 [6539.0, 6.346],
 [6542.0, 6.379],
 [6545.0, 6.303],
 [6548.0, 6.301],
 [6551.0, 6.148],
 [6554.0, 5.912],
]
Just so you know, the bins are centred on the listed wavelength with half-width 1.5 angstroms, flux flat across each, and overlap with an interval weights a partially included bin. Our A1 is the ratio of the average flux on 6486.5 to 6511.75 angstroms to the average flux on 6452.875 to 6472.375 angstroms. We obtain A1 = 0.94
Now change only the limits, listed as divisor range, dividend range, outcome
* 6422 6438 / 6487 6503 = 0.91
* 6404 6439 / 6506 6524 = 0.98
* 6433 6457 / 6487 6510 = 0.92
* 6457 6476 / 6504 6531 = 0.94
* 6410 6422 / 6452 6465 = 0.96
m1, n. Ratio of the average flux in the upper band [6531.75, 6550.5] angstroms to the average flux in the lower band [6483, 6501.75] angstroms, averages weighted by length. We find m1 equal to 1.07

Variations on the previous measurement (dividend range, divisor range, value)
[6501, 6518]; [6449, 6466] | 0.98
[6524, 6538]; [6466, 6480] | 0.92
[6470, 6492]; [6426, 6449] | 0.96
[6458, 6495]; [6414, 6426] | 0.98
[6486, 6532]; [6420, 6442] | 0.93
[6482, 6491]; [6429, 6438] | 0.91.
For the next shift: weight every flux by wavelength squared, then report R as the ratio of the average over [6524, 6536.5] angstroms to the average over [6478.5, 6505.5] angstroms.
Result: 1.0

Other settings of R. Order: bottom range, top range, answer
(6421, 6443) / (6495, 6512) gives 0.94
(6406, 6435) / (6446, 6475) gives 1.03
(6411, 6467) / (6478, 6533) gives 0.96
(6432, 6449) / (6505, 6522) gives 0.96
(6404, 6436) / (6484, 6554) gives 1.01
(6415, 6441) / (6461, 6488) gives 1.01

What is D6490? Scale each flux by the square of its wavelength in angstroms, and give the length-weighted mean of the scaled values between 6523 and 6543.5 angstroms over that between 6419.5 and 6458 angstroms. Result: 1.00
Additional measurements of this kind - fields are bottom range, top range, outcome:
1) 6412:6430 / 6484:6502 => 0.95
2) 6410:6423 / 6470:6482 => 1.04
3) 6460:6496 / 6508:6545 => 1.00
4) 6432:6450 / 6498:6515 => 0.94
